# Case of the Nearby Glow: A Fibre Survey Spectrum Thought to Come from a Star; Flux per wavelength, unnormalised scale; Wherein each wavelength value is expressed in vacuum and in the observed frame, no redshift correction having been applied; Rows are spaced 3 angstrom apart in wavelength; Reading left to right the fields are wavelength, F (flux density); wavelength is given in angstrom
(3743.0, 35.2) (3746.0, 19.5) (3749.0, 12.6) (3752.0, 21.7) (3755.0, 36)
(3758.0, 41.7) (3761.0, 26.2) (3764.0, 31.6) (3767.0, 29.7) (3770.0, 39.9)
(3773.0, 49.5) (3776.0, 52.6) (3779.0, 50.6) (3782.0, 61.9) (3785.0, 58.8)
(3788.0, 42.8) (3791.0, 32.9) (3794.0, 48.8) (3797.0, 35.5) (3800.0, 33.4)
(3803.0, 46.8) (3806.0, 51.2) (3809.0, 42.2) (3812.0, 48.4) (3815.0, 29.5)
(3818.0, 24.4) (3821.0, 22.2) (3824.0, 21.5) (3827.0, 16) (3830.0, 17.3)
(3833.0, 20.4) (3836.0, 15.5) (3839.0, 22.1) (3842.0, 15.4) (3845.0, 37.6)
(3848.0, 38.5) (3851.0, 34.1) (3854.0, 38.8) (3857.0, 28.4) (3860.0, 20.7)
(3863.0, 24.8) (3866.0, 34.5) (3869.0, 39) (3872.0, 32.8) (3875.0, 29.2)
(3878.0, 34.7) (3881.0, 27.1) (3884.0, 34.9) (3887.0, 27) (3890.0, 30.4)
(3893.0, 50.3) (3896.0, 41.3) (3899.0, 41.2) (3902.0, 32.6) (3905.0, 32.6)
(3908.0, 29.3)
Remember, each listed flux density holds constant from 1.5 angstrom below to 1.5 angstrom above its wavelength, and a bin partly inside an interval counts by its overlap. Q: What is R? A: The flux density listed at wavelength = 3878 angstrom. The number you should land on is 34.7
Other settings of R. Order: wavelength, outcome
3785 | 58.8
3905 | 32.6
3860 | 20.7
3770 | 39.9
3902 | 32.6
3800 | 33.4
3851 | 34.1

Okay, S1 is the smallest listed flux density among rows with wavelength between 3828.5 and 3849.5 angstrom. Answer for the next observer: 15.4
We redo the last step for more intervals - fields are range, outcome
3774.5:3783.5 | 50.6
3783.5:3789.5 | 42.8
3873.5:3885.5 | 27.1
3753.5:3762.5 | 26.2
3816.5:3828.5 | 16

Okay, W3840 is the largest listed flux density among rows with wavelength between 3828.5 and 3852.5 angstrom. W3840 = 38.5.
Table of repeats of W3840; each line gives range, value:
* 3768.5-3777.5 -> 52.6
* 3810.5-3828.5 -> 48.4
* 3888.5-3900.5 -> 50.3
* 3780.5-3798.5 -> 61.9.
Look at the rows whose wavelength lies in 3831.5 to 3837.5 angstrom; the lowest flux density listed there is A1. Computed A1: 15.5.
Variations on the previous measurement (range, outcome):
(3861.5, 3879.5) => 24.8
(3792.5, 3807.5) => 33.4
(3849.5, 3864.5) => 20.7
